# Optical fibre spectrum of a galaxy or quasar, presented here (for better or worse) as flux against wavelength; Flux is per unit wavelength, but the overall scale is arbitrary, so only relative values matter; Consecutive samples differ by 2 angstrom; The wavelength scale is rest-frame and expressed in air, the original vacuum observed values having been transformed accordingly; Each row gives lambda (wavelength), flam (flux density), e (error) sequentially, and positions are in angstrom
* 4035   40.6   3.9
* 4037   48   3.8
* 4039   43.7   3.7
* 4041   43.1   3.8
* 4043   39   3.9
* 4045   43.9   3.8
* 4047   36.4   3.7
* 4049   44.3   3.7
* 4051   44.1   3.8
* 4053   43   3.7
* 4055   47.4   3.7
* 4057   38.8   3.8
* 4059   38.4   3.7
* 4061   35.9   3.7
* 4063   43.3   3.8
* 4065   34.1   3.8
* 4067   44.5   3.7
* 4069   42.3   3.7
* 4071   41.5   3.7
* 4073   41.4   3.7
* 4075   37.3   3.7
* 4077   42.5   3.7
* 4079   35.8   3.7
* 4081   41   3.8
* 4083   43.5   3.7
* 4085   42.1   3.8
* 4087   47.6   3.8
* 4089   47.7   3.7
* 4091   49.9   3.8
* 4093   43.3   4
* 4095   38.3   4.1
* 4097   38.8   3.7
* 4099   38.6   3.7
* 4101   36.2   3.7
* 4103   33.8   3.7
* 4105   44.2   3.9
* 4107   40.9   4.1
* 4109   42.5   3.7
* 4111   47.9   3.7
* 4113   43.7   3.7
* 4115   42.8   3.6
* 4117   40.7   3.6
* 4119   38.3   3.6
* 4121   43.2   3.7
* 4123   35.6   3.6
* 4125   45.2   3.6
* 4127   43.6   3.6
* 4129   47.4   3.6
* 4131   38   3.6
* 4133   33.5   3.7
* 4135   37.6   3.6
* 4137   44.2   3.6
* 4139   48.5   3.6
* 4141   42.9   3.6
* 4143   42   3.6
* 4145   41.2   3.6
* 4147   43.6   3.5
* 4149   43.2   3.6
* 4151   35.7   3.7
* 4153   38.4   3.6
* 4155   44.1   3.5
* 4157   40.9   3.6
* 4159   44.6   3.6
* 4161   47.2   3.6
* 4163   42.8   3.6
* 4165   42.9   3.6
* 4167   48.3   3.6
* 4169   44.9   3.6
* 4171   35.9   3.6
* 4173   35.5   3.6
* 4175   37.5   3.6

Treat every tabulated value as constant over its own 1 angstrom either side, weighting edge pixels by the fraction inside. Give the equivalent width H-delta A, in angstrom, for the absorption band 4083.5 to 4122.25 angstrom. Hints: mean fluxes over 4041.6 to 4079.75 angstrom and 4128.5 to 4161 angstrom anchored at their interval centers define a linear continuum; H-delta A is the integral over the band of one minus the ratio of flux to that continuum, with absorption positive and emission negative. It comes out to -0.8 angstrom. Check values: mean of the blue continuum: 40.8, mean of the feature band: 42.1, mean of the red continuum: 41.7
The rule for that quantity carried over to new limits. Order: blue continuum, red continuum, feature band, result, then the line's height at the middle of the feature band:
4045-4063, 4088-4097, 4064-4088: 1.0 angstrom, 42.9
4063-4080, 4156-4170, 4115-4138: 1.1 angstrom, 42.8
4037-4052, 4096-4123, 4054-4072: 0.5 angstrom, 42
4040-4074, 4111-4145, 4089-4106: 0.3 angstrom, 41.6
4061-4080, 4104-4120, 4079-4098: -0.9 angstrom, 41.2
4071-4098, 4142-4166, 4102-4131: 0.2 angstrom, 42.2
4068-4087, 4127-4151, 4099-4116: 0.1 angstrom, 41.5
